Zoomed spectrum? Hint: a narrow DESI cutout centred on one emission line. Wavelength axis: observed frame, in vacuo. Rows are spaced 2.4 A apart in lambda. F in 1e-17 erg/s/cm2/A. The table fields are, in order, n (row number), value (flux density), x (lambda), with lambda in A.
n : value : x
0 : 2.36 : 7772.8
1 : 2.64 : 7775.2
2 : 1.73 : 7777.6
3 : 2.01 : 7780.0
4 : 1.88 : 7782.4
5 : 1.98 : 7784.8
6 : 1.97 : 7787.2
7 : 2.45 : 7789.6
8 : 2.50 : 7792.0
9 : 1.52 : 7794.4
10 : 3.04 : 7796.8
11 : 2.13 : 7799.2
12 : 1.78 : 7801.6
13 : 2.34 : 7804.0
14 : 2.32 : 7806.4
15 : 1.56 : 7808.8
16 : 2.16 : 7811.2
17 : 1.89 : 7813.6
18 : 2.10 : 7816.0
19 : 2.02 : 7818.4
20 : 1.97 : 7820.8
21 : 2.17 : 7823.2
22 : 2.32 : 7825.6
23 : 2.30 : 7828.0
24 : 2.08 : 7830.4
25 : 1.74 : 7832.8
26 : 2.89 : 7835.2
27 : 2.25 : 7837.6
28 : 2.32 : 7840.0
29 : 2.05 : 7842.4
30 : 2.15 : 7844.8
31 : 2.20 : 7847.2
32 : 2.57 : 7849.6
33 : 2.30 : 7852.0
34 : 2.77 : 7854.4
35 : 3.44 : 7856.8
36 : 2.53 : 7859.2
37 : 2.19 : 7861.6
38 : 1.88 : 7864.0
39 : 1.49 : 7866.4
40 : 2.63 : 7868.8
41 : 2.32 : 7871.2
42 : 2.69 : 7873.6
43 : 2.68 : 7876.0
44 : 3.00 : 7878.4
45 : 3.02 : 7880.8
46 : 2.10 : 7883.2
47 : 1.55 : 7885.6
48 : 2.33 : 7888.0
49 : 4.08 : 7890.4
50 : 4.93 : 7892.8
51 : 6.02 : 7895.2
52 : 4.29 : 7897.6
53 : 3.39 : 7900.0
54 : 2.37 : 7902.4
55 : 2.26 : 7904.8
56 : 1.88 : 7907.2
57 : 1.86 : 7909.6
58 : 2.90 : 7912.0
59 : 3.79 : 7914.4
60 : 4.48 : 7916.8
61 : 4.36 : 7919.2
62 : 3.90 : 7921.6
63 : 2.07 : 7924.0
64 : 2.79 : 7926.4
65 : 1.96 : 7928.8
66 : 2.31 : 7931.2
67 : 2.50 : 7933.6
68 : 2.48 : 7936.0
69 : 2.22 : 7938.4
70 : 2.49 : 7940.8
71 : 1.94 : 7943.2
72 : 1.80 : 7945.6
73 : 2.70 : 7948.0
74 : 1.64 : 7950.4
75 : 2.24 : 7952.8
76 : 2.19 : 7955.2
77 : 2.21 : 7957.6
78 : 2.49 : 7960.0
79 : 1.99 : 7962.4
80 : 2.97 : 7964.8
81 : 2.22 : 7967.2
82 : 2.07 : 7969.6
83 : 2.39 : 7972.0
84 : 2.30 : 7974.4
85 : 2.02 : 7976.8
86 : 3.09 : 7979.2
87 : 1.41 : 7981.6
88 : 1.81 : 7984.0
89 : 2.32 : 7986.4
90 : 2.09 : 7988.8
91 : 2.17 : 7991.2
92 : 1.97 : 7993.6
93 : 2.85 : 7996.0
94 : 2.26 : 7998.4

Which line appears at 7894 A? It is Halpha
